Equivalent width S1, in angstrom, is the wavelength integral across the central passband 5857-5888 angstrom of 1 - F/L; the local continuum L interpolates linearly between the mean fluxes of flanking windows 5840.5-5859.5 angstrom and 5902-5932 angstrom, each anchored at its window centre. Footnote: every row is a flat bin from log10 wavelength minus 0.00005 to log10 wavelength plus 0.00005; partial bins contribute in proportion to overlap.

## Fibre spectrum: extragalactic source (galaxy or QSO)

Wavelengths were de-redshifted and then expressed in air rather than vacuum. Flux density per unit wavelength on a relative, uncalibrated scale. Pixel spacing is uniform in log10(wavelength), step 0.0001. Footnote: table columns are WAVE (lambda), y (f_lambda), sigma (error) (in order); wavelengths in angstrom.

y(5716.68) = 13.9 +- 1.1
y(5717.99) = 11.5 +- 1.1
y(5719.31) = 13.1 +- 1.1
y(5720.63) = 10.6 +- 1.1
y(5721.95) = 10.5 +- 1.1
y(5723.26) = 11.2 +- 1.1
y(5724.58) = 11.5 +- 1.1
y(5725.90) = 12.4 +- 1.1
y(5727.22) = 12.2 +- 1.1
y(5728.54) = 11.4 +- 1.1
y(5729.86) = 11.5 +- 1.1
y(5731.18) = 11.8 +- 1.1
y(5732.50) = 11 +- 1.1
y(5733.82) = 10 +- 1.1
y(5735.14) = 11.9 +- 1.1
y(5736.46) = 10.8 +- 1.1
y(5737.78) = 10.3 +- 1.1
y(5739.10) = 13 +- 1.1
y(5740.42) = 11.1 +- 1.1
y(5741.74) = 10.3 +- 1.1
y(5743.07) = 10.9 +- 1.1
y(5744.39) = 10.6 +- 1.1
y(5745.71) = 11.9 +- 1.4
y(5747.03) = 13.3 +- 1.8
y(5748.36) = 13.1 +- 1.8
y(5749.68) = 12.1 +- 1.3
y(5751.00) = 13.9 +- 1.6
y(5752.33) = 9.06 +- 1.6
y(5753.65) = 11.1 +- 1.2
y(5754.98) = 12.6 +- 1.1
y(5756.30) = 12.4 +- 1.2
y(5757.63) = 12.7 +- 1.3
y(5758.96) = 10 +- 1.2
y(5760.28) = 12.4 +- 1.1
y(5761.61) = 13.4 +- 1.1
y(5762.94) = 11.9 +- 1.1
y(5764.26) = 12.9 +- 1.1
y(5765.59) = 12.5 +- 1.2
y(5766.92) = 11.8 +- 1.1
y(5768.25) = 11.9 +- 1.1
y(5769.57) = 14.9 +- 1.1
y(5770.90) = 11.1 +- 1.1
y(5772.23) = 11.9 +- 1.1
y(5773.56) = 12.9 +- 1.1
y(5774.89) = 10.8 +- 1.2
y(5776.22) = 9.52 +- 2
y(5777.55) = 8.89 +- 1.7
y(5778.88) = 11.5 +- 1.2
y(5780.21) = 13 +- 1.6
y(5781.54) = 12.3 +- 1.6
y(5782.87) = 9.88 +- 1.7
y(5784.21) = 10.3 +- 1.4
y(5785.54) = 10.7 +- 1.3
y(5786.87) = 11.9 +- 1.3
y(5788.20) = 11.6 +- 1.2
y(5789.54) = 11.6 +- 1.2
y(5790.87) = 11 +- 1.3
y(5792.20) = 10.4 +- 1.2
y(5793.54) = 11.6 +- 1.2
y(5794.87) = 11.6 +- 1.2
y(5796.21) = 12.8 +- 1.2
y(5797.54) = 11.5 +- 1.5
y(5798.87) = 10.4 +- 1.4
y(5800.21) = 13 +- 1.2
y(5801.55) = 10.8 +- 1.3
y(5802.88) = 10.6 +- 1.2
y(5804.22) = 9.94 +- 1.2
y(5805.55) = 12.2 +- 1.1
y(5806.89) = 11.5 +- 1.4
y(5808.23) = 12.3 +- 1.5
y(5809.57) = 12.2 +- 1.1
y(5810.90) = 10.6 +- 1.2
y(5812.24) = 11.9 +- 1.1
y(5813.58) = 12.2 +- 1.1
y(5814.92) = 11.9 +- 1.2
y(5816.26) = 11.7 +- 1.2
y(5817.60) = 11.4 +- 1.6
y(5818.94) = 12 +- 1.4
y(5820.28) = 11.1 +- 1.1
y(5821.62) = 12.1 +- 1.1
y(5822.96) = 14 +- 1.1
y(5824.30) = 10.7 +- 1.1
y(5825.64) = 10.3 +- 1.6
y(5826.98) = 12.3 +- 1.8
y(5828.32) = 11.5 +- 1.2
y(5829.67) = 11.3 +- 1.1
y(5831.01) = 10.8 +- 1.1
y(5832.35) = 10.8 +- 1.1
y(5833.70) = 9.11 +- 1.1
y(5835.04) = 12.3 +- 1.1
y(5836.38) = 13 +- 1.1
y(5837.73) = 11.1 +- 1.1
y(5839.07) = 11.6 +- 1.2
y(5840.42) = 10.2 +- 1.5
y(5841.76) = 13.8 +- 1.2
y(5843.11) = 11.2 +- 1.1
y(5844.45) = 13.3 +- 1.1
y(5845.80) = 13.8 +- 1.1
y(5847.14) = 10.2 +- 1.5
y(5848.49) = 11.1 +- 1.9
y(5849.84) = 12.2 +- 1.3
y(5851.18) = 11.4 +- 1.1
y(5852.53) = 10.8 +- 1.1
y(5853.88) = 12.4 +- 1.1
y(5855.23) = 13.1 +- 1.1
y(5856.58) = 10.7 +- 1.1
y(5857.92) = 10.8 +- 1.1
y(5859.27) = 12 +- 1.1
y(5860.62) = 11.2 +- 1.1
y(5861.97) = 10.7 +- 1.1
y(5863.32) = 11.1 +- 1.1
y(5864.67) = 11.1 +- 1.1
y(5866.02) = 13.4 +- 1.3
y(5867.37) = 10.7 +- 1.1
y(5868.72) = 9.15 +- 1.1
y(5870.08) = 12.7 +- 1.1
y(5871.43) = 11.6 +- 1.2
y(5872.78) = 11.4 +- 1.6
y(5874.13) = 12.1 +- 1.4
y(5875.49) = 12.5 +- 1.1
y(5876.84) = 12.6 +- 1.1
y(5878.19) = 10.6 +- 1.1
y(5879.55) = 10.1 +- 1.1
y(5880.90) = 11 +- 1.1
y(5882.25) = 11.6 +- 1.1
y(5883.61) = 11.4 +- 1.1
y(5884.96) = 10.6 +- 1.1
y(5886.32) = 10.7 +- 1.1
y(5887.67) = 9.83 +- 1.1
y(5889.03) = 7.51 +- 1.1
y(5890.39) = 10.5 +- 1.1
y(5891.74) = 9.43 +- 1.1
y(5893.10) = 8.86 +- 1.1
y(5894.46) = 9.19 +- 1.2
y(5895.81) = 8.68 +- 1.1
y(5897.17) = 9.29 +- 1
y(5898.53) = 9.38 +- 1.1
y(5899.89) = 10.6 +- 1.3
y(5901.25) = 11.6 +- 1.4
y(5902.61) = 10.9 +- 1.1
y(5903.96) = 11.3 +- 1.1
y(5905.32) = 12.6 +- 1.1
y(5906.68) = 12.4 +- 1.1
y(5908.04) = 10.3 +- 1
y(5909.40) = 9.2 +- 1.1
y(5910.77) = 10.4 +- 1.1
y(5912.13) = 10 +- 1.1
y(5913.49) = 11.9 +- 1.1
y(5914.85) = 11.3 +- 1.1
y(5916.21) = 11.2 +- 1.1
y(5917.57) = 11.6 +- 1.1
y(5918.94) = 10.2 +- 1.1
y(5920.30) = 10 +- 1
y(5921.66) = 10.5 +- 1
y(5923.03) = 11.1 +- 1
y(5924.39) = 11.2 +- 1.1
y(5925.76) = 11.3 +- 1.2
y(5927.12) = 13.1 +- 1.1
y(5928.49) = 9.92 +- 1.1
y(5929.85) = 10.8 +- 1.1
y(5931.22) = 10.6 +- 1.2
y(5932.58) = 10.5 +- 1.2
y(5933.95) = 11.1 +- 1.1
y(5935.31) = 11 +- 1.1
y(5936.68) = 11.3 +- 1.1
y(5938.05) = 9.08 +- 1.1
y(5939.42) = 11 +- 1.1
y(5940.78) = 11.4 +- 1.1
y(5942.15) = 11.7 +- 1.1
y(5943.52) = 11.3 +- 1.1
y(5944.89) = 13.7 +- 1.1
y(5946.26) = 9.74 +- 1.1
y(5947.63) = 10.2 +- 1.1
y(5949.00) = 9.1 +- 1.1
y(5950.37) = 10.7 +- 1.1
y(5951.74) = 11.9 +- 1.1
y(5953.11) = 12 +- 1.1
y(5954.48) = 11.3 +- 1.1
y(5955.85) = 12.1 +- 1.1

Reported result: 0.82 angstrom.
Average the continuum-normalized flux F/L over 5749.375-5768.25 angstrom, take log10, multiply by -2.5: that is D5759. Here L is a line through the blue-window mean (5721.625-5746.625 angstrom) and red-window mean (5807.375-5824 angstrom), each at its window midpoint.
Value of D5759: -0.051 mag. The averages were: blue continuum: 11.3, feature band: 12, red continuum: 11.9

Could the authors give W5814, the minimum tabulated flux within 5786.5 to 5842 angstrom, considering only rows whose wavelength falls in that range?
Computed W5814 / 9.11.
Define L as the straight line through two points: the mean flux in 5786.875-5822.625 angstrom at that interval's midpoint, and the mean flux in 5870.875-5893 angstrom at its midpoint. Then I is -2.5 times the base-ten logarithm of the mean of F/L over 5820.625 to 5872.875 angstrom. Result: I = -0.040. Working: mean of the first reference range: 11.6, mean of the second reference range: 10.8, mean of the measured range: 11.6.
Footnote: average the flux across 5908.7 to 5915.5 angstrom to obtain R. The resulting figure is 10.5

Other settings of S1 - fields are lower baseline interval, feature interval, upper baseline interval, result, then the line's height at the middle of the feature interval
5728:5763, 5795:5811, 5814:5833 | 0.10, 11.6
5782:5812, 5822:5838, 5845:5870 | -0.08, 11.4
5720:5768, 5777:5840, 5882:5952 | -0.78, 11.3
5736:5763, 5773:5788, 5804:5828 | 0.86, 11.7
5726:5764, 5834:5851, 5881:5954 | -1.18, 11.1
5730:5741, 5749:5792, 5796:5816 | -1.05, 11.4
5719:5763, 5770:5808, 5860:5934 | 0.28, 11.4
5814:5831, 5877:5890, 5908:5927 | 0.77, 11.1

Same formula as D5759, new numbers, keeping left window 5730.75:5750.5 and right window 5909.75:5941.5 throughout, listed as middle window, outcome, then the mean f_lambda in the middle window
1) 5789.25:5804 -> 0.00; 11.3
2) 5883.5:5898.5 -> 0.15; 9.56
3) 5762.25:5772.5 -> -0.09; 12.4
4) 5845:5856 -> -0.07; 11.9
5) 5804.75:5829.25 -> -0.05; 11.8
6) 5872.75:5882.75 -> -0.04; 11.5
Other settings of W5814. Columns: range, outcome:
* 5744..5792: 8.89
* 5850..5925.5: 7.51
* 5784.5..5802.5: 10.4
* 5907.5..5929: 9.2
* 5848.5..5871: 9.15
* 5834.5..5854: 10.2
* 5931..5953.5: 9.08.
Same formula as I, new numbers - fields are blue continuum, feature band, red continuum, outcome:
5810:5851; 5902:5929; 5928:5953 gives 0.00 mag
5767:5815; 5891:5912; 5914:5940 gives 0.07 mag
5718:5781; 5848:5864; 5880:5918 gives -0.06 mag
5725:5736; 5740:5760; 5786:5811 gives -0.02 mag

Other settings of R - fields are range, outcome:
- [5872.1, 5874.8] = 11.8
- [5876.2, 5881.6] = 11.1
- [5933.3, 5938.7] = 10.6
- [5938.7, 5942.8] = 11.4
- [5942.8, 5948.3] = 11.2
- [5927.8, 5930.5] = 10.4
